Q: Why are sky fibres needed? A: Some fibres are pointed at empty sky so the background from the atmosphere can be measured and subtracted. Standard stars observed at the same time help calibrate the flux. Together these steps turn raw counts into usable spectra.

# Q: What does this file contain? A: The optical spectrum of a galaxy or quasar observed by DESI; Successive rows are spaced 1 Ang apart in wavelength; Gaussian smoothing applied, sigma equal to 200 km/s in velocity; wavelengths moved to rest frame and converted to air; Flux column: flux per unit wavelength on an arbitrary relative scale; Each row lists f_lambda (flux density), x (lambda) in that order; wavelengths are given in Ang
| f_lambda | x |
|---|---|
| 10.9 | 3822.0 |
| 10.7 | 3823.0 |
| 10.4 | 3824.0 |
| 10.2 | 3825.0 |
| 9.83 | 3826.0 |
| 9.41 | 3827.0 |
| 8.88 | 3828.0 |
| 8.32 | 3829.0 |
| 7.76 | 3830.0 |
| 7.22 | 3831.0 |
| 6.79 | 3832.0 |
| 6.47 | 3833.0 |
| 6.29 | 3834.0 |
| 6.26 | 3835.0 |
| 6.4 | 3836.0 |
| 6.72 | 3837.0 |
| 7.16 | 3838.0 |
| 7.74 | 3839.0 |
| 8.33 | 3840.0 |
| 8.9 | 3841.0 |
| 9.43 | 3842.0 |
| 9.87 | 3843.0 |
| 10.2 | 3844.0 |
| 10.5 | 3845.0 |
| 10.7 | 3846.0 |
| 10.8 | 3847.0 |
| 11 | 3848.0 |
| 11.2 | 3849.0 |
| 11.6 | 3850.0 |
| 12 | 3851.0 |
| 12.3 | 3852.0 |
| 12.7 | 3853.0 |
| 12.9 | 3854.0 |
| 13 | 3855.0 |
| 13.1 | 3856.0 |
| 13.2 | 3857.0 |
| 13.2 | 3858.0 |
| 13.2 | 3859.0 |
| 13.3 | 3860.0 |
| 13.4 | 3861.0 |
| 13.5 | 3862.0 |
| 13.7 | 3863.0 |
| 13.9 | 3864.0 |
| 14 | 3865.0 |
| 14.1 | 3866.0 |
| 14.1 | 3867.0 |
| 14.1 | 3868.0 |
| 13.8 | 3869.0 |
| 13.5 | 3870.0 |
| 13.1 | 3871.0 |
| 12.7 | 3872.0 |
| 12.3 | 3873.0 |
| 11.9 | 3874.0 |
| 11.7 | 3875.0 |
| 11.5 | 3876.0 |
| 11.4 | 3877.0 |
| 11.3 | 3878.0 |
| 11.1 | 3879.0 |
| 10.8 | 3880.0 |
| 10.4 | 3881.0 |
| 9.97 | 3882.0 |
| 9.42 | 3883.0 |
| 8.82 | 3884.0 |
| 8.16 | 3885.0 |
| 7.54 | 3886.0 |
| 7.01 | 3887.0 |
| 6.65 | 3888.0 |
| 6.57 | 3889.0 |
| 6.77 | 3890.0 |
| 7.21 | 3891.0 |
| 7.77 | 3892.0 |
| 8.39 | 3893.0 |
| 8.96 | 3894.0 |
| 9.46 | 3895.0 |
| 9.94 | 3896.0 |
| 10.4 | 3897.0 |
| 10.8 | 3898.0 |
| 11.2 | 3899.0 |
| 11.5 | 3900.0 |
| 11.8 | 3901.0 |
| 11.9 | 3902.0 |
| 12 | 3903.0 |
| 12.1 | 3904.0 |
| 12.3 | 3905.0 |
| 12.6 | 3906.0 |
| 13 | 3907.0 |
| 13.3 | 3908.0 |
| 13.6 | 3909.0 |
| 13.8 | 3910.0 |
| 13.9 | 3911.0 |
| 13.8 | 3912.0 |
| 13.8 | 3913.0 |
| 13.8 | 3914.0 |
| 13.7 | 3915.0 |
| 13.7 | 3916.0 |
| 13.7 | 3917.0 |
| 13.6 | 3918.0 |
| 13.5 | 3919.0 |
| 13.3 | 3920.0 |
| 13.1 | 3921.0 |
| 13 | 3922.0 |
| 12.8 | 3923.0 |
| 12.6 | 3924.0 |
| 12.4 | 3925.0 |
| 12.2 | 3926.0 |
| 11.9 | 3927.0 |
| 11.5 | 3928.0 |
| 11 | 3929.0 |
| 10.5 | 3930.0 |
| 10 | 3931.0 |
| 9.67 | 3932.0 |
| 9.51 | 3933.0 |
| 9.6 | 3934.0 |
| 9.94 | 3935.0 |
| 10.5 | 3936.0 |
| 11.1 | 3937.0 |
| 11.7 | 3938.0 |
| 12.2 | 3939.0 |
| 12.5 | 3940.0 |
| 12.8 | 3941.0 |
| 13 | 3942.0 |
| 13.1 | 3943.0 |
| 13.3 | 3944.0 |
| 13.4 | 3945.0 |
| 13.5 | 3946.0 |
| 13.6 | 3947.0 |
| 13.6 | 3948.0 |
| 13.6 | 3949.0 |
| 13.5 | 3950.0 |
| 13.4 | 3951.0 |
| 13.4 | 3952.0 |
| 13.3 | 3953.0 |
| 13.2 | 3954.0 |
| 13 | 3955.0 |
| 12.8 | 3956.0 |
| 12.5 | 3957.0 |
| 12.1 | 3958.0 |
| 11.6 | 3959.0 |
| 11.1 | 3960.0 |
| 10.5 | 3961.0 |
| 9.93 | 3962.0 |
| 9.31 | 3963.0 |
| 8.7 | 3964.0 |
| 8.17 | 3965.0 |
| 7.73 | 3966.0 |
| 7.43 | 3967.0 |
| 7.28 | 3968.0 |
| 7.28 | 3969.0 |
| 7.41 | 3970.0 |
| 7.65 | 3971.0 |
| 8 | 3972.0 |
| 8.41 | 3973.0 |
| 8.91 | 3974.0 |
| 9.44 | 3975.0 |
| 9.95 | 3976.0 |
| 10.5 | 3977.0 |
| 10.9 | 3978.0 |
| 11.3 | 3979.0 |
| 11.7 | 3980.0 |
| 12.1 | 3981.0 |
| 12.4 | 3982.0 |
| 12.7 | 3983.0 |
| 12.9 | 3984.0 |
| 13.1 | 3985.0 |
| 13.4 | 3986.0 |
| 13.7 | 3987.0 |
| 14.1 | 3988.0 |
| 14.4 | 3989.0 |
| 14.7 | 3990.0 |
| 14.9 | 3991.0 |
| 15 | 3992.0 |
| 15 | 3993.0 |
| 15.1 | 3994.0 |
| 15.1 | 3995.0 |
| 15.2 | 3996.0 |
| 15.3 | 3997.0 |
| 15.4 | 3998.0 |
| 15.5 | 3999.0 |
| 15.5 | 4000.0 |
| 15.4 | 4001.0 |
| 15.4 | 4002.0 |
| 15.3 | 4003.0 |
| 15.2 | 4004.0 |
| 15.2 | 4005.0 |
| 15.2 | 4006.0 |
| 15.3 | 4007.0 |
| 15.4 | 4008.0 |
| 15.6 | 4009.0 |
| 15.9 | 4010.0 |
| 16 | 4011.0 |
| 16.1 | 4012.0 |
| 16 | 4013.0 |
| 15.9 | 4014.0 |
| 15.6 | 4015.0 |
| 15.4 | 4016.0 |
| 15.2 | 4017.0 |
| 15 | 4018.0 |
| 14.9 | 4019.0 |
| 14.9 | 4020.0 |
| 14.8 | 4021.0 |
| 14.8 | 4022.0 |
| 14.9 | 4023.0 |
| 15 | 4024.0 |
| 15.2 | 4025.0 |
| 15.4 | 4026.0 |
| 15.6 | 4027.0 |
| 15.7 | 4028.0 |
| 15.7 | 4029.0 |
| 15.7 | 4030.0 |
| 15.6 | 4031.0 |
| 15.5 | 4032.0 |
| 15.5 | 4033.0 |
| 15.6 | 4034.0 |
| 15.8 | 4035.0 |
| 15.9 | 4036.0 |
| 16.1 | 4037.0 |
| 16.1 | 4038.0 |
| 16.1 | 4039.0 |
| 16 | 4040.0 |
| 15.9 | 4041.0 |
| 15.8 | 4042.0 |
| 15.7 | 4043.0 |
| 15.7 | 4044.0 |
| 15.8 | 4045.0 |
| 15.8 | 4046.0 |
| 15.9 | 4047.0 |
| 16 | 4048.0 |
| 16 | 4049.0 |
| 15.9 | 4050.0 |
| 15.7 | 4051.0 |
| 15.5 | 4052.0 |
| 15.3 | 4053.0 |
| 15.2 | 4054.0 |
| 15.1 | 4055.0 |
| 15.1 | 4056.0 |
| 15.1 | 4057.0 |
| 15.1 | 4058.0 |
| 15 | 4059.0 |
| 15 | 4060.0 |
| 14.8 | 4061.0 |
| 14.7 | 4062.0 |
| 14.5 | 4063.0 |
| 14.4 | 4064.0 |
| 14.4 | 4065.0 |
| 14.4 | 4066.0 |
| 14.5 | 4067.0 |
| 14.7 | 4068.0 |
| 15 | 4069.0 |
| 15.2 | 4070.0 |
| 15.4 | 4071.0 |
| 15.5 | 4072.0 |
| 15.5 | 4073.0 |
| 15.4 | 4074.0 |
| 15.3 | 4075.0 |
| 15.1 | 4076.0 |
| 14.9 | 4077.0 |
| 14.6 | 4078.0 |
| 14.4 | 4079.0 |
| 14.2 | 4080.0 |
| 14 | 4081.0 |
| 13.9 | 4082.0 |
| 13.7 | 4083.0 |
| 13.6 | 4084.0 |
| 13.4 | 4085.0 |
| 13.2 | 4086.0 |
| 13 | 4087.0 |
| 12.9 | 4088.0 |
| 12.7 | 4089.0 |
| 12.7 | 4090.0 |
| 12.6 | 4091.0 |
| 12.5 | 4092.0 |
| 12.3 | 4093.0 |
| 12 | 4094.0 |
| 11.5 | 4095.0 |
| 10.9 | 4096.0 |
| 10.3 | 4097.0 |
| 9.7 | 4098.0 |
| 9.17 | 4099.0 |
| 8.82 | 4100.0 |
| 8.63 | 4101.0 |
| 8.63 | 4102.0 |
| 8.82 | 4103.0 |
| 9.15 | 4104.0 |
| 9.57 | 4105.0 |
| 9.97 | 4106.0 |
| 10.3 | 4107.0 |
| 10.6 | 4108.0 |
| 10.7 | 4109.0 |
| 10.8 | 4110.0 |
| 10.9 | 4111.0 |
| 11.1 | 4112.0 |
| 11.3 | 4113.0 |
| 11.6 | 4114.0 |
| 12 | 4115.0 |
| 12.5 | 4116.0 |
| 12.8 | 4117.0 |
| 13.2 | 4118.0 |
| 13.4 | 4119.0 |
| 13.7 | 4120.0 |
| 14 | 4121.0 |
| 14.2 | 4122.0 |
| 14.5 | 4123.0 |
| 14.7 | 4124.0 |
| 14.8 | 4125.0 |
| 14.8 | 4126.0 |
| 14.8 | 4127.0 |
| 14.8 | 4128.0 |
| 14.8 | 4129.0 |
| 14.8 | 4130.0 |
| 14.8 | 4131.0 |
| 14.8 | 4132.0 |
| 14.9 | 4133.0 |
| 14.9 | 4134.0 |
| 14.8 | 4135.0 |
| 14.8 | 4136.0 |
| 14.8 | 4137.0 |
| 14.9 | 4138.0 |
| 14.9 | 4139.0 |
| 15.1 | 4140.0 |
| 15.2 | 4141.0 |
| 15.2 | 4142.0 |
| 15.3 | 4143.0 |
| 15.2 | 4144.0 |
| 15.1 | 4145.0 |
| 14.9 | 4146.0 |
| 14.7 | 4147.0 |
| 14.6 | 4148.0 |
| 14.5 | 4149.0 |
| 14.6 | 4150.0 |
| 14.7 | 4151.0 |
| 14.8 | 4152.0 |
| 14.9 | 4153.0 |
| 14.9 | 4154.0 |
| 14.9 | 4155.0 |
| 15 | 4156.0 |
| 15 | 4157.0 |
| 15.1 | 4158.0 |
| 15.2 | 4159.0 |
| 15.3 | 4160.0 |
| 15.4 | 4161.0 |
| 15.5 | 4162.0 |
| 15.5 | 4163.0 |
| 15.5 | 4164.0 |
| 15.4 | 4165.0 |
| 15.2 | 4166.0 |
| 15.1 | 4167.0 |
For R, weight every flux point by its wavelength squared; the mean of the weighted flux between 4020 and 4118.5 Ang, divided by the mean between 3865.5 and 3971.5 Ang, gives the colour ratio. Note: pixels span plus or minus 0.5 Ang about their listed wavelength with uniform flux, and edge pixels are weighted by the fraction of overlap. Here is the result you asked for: 1.3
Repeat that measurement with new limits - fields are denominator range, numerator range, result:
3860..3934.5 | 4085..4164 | 1.29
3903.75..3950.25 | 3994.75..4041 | 1.29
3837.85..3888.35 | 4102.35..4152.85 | 1.35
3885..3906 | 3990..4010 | 1.68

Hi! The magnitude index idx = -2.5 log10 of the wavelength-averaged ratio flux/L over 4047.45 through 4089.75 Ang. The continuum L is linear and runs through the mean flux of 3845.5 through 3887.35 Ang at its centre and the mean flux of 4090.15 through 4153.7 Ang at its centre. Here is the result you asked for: -0.152 mag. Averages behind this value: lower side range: 12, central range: 14.7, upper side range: 13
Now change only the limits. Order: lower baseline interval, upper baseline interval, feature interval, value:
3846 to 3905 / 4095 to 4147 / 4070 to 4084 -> -0.17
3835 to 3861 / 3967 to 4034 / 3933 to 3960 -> 0.02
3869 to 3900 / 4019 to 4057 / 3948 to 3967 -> 0.10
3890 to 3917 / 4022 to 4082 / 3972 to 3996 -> 0.09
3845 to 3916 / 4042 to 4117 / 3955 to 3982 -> 0.25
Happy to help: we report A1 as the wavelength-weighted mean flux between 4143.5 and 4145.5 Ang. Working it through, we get 15.1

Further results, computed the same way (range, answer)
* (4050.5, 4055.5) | 15.4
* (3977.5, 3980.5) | 11.3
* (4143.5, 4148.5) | 14.9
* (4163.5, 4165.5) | 15.4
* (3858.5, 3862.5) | 13.4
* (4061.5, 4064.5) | 14.5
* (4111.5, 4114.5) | 11.3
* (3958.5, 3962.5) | 10.8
